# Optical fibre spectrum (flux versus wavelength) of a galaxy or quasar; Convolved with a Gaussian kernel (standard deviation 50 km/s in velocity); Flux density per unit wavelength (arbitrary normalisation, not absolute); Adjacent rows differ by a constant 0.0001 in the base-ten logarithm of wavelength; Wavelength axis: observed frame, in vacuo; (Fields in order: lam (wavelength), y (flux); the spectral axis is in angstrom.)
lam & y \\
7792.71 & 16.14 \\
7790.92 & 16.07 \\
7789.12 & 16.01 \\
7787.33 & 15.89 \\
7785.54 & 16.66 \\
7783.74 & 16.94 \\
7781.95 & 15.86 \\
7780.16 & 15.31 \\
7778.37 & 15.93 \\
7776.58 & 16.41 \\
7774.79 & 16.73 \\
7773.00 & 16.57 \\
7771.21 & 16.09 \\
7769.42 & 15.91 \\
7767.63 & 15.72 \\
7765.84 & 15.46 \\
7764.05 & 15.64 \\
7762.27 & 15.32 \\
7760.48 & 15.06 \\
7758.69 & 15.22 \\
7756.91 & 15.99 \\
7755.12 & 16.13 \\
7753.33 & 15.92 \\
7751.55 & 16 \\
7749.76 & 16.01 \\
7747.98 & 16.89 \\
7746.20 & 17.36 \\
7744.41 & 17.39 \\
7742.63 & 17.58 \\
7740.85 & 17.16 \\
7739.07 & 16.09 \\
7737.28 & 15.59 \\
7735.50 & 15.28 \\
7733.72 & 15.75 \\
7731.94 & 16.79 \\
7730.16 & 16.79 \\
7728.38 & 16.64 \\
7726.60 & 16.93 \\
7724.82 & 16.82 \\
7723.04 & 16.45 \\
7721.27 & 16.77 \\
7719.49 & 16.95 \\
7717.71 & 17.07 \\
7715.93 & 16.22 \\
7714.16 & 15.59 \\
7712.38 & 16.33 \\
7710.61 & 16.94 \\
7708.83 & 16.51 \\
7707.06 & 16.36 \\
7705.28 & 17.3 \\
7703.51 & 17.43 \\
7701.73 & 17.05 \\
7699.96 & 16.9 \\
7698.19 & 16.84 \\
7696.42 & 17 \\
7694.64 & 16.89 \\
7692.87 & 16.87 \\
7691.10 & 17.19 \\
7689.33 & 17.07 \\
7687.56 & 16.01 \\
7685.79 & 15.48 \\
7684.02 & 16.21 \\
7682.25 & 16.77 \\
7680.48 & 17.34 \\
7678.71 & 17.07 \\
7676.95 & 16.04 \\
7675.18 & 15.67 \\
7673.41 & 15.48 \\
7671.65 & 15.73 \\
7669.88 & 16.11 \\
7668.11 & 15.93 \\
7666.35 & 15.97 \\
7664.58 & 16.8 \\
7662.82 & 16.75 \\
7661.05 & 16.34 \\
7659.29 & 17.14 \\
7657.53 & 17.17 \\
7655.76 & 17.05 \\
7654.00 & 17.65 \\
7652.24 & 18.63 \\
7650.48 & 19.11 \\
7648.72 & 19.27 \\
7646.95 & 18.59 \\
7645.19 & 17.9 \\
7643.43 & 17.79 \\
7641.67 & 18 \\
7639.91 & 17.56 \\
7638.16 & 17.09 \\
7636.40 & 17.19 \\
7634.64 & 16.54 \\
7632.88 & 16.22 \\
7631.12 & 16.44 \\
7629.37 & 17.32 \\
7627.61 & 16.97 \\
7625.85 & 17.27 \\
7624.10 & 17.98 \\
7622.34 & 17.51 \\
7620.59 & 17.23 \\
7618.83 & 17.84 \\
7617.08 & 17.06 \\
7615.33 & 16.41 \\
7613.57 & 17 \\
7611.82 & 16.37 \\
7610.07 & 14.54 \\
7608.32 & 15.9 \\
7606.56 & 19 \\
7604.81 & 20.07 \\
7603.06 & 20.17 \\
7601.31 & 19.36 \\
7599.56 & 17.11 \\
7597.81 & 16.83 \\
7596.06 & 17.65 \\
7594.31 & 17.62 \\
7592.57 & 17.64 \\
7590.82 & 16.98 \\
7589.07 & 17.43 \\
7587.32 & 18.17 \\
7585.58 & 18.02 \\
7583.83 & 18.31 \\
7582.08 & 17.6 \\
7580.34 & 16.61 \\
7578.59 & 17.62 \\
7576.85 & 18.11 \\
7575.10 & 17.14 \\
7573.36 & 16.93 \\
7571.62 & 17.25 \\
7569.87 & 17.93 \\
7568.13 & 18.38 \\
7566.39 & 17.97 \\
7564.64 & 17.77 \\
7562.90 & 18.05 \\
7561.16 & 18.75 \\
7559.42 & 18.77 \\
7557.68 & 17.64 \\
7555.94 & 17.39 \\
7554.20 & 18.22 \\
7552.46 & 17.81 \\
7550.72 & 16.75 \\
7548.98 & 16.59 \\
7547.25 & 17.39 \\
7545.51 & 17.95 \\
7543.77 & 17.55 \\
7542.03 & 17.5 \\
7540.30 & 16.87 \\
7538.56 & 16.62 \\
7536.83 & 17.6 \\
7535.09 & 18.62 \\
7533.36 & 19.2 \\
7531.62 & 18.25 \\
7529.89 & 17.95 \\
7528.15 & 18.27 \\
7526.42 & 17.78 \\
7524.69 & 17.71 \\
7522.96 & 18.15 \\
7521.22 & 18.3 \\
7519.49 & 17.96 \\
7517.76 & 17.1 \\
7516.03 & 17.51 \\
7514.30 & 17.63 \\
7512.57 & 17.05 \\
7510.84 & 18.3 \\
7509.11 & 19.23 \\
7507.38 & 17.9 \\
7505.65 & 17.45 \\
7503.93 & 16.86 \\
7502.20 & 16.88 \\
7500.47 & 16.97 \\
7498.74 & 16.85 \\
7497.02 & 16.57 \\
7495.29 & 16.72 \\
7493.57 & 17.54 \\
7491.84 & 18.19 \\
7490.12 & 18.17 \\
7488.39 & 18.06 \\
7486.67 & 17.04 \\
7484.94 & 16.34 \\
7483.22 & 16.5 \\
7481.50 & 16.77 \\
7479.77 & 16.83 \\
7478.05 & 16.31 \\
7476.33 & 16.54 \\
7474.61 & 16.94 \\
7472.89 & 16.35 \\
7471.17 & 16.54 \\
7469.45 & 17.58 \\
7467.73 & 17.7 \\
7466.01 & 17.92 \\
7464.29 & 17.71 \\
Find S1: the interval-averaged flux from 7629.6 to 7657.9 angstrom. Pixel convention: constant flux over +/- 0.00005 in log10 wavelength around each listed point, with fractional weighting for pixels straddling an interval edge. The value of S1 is 17.6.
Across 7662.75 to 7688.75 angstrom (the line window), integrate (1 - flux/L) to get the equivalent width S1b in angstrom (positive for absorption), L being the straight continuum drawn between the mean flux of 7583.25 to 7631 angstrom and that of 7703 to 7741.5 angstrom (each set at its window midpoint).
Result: 1.09 angstrom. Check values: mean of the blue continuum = 17.5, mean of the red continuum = 16.5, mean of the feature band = 16.2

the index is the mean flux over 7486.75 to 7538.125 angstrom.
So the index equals 17.7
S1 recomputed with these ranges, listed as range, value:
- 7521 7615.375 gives 17.7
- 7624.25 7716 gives 16.9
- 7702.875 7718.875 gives 16.6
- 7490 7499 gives 17.3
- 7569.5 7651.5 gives 17.5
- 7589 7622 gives 17.5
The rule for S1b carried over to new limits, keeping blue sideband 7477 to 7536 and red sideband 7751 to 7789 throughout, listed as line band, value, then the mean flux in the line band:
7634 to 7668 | -1.6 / 17.5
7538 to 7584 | -1.0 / 17.6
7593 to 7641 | -1.3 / 17.4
